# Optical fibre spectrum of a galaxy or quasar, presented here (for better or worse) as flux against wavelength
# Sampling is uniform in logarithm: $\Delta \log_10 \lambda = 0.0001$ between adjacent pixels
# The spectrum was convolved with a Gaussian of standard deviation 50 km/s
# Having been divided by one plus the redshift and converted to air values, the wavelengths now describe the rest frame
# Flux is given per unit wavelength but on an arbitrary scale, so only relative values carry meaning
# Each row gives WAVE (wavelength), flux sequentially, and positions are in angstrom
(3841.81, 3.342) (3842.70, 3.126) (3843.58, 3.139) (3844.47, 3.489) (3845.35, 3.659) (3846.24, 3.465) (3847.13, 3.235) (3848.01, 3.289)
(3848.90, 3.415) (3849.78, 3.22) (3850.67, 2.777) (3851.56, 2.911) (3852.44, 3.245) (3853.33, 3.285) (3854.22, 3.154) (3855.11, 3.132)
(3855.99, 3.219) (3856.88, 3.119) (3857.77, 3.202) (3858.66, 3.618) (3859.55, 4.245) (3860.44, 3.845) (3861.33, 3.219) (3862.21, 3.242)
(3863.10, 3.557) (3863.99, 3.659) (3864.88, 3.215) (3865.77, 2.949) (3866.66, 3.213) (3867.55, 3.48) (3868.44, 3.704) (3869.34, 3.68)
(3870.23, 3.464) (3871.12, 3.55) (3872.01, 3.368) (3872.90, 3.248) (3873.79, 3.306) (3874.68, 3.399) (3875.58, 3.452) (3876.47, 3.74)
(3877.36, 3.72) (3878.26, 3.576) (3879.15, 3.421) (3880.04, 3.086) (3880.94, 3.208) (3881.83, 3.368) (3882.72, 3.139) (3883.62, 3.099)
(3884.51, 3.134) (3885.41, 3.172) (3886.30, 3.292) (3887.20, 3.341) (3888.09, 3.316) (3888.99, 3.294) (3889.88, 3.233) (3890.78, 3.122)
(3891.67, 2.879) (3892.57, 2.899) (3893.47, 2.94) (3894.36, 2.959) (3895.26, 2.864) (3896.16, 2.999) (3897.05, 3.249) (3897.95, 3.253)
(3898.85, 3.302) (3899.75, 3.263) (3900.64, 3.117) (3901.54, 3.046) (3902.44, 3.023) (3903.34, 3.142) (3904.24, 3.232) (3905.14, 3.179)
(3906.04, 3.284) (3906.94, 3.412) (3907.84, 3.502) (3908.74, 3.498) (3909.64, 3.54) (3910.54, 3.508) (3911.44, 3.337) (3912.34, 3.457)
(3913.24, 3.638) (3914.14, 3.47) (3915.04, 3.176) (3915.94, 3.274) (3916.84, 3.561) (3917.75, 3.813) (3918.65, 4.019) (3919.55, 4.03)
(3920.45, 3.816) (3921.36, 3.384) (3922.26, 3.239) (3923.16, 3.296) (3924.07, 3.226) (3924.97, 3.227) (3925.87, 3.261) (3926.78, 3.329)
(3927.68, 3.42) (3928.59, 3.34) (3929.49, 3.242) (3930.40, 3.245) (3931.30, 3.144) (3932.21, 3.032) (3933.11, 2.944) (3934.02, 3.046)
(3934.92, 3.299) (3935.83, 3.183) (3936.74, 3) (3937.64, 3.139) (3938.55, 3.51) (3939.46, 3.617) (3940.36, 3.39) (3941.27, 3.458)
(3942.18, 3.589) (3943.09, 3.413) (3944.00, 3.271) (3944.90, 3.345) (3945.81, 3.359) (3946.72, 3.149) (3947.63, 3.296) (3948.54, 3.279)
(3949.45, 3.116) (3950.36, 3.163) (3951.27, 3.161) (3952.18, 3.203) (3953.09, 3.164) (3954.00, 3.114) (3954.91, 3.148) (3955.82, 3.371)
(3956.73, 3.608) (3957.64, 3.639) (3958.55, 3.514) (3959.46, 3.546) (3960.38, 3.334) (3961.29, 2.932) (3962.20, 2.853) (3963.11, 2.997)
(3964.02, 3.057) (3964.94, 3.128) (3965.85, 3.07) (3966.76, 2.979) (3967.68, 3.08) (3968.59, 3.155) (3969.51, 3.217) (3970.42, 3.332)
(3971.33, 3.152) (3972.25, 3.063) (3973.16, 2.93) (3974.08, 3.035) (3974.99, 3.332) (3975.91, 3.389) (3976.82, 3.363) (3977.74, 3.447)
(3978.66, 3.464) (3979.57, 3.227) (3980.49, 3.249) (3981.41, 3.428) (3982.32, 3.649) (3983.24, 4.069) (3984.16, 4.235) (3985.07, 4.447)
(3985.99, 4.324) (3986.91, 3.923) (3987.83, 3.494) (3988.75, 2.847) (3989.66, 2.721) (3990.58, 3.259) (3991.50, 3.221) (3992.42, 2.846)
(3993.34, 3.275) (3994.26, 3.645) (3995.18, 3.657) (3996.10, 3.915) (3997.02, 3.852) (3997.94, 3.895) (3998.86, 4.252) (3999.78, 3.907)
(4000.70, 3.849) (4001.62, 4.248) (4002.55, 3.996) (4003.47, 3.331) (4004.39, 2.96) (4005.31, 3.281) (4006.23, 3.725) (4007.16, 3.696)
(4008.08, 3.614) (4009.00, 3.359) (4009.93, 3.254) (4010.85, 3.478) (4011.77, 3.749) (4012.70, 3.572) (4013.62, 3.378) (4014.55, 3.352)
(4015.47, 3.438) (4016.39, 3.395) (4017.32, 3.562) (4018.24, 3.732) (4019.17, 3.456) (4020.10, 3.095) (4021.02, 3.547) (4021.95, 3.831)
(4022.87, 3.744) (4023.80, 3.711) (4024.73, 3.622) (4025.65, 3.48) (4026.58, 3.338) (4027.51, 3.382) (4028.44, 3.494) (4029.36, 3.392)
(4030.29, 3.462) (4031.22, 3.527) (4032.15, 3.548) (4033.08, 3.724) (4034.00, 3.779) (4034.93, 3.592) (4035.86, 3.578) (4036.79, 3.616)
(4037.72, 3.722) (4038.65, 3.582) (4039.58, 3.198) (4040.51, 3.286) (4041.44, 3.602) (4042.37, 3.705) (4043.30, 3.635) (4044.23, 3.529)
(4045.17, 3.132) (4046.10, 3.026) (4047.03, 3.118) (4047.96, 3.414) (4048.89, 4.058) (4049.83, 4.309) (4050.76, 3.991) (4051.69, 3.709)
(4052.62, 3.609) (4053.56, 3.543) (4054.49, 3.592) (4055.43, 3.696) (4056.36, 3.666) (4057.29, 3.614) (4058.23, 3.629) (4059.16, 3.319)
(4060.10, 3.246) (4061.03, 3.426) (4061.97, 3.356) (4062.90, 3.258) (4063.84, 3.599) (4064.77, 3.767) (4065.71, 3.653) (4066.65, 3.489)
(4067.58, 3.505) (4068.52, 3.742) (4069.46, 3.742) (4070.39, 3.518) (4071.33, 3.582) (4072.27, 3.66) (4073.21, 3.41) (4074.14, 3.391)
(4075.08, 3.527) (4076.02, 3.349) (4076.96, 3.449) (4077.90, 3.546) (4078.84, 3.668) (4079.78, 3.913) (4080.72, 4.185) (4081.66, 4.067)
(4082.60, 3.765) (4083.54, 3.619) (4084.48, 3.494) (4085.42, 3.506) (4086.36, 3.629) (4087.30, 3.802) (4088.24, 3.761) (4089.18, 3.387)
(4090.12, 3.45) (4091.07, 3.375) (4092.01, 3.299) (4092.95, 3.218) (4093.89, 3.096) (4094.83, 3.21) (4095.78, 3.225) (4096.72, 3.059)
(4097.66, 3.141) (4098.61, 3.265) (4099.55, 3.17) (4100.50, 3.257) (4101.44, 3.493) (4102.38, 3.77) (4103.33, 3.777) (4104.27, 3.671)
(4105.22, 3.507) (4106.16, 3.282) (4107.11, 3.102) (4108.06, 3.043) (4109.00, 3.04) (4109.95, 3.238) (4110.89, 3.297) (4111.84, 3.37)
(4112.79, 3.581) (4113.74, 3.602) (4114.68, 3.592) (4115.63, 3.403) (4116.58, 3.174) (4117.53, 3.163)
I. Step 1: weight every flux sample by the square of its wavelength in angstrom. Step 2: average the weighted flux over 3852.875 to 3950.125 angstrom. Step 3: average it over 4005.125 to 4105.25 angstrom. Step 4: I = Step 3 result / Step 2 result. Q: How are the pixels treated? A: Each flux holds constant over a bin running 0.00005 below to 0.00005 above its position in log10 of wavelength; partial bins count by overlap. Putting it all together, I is 1.15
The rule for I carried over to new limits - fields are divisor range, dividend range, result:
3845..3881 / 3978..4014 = 1.14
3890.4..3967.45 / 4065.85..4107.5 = 1.16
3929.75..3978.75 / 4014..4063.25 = 1.14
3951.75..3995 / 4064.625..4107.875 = 1.11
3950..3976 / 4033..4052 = 1.17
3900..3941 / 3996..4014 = 1.14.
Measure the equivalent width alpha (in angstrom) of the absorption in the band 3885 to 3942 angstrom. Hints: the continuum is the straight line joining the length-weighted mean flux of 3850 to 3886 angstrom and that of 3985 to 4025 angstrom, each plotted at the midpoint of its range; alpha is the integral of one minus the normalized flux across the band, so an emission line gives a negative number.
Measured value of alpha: 2.2 angstrom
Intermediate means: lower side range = 3.35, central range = 3.29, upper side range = 3.57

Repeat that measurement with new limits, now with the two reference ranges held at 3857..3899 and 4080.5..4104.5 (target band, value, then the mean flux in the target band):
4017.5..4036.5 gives -0.67 angstrom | 3.55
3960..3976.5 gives 1.34 angstrom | 3.12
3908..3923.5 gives -0.85 angstrom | 3.54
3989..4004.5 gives -0.79 angstrom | 3.58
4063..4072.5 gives -0.41 angstrom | 3.61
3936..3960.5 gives 0.33 angstrom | 3.33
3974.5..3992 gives -0.66 angstrom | 3.53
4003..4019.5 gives -0.21 angstrom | 3.46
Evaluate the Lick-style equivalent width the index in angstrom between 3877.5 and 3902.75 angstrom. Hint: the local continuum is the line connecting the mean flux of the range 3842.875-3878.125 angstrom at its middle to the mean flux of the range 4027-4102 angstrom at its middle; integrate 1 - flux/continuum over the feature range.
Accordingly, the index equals 1.7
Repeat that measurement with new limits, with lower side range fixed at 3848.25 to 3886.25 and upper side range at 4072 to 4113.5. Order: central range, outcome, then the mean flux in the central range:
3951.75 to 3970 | 1.0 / 3.21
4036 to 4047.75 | 0.0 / 3.43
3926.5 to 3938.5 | 0.7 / 3.19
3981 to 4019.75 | -2.1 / 3.6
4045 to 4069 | -0.9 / 3.56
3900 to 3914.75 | 0.2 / 3.34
